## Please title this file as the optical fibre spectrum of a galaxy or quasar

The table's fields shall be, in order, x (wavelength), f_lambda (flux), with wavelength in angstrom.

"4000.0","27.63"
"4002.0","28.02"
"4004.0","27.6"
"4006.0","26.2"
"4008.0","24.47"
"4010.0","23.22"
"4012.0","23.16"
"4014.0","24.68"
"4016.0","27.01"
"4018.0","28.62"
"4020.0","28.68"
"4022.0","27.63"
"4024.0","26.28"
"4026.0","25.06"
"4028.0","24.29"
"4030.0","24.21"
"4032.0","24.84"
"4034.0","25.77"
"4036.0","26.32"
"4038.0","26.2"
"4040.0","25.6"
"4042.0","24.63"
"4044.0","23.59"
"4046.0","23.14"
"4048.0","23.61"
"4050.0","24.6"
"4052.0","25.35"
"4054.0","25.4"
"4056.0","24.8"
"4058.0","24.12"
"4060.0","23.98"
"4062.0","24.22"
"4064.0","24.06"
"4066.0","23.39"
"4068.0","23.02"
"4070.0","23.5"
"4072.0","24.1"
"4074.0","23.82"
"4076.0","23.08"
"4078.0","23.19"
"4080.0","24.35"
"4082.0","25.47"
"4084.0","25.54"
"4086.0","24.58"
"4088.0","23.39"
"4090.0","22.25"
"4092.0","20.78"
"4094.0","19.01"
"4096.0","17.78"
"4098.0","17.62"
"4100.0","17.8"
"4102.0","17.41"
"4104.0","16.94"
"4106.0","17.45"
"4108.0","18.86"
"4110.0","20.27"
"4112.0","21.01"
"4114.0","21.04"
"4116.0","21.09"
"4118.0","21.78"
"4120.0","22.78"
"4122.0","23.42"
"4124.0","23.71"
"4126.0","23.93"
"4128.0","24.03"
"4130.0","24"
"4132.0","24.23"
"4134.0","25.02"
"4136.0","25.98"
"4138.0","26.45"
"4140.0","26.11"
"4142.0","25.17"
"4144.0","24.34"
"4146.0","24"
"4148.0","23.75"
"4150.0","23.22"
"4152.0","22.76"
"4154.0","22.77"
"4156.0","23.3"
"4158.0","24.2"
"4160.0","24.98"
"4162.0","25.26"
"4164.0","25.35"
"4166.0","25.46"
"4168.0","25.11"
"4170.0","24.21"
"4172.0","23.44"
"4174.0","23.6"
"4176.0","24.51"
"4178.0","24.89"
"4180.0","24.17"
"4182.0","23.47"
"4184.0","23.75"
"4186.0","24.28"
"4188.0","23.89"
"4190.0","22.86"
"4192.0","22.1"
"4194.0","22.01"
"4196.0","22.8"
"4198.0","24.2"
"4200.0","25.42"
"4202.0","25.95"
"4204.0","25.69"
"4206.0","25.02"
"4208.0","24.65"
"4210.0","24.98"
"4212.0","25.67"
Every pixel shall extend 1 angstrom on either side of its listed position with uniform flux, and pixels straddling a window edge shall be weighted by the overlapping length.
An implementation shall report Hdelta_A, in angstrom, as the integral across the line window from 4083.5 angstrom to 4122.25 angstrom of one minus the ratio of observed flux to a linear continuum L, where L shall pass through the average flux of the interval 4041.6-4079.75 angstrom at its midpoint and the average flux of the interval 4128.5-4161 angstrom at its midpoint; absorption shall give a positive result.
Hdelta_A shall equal 6.0 angstrom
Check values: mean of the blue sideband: 24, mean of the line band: 20.4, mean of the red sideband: 24.4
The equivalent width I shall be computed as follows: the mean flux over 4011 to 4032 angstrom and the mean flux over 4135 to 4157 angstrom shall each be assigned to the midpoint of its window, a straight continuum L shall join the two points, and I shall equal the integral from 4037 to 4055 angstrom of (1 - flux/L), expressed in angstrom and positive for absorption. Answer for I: 0.65 angstrom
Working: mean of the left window 25.9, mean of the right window 24.4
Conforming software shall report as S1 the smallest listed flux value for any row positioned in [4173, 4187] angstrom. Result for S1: 23.47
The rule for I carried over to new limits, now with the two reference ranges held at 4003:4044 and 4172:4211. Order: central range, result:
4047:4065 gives 0.6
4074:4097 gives 2.2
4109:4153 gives 2.0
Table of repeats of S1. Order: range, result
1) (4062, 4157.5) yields 16.94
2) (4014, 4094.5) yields 19.01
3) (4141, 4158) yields 22.76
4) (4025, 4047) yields 23.14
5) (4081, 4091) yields 22.25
